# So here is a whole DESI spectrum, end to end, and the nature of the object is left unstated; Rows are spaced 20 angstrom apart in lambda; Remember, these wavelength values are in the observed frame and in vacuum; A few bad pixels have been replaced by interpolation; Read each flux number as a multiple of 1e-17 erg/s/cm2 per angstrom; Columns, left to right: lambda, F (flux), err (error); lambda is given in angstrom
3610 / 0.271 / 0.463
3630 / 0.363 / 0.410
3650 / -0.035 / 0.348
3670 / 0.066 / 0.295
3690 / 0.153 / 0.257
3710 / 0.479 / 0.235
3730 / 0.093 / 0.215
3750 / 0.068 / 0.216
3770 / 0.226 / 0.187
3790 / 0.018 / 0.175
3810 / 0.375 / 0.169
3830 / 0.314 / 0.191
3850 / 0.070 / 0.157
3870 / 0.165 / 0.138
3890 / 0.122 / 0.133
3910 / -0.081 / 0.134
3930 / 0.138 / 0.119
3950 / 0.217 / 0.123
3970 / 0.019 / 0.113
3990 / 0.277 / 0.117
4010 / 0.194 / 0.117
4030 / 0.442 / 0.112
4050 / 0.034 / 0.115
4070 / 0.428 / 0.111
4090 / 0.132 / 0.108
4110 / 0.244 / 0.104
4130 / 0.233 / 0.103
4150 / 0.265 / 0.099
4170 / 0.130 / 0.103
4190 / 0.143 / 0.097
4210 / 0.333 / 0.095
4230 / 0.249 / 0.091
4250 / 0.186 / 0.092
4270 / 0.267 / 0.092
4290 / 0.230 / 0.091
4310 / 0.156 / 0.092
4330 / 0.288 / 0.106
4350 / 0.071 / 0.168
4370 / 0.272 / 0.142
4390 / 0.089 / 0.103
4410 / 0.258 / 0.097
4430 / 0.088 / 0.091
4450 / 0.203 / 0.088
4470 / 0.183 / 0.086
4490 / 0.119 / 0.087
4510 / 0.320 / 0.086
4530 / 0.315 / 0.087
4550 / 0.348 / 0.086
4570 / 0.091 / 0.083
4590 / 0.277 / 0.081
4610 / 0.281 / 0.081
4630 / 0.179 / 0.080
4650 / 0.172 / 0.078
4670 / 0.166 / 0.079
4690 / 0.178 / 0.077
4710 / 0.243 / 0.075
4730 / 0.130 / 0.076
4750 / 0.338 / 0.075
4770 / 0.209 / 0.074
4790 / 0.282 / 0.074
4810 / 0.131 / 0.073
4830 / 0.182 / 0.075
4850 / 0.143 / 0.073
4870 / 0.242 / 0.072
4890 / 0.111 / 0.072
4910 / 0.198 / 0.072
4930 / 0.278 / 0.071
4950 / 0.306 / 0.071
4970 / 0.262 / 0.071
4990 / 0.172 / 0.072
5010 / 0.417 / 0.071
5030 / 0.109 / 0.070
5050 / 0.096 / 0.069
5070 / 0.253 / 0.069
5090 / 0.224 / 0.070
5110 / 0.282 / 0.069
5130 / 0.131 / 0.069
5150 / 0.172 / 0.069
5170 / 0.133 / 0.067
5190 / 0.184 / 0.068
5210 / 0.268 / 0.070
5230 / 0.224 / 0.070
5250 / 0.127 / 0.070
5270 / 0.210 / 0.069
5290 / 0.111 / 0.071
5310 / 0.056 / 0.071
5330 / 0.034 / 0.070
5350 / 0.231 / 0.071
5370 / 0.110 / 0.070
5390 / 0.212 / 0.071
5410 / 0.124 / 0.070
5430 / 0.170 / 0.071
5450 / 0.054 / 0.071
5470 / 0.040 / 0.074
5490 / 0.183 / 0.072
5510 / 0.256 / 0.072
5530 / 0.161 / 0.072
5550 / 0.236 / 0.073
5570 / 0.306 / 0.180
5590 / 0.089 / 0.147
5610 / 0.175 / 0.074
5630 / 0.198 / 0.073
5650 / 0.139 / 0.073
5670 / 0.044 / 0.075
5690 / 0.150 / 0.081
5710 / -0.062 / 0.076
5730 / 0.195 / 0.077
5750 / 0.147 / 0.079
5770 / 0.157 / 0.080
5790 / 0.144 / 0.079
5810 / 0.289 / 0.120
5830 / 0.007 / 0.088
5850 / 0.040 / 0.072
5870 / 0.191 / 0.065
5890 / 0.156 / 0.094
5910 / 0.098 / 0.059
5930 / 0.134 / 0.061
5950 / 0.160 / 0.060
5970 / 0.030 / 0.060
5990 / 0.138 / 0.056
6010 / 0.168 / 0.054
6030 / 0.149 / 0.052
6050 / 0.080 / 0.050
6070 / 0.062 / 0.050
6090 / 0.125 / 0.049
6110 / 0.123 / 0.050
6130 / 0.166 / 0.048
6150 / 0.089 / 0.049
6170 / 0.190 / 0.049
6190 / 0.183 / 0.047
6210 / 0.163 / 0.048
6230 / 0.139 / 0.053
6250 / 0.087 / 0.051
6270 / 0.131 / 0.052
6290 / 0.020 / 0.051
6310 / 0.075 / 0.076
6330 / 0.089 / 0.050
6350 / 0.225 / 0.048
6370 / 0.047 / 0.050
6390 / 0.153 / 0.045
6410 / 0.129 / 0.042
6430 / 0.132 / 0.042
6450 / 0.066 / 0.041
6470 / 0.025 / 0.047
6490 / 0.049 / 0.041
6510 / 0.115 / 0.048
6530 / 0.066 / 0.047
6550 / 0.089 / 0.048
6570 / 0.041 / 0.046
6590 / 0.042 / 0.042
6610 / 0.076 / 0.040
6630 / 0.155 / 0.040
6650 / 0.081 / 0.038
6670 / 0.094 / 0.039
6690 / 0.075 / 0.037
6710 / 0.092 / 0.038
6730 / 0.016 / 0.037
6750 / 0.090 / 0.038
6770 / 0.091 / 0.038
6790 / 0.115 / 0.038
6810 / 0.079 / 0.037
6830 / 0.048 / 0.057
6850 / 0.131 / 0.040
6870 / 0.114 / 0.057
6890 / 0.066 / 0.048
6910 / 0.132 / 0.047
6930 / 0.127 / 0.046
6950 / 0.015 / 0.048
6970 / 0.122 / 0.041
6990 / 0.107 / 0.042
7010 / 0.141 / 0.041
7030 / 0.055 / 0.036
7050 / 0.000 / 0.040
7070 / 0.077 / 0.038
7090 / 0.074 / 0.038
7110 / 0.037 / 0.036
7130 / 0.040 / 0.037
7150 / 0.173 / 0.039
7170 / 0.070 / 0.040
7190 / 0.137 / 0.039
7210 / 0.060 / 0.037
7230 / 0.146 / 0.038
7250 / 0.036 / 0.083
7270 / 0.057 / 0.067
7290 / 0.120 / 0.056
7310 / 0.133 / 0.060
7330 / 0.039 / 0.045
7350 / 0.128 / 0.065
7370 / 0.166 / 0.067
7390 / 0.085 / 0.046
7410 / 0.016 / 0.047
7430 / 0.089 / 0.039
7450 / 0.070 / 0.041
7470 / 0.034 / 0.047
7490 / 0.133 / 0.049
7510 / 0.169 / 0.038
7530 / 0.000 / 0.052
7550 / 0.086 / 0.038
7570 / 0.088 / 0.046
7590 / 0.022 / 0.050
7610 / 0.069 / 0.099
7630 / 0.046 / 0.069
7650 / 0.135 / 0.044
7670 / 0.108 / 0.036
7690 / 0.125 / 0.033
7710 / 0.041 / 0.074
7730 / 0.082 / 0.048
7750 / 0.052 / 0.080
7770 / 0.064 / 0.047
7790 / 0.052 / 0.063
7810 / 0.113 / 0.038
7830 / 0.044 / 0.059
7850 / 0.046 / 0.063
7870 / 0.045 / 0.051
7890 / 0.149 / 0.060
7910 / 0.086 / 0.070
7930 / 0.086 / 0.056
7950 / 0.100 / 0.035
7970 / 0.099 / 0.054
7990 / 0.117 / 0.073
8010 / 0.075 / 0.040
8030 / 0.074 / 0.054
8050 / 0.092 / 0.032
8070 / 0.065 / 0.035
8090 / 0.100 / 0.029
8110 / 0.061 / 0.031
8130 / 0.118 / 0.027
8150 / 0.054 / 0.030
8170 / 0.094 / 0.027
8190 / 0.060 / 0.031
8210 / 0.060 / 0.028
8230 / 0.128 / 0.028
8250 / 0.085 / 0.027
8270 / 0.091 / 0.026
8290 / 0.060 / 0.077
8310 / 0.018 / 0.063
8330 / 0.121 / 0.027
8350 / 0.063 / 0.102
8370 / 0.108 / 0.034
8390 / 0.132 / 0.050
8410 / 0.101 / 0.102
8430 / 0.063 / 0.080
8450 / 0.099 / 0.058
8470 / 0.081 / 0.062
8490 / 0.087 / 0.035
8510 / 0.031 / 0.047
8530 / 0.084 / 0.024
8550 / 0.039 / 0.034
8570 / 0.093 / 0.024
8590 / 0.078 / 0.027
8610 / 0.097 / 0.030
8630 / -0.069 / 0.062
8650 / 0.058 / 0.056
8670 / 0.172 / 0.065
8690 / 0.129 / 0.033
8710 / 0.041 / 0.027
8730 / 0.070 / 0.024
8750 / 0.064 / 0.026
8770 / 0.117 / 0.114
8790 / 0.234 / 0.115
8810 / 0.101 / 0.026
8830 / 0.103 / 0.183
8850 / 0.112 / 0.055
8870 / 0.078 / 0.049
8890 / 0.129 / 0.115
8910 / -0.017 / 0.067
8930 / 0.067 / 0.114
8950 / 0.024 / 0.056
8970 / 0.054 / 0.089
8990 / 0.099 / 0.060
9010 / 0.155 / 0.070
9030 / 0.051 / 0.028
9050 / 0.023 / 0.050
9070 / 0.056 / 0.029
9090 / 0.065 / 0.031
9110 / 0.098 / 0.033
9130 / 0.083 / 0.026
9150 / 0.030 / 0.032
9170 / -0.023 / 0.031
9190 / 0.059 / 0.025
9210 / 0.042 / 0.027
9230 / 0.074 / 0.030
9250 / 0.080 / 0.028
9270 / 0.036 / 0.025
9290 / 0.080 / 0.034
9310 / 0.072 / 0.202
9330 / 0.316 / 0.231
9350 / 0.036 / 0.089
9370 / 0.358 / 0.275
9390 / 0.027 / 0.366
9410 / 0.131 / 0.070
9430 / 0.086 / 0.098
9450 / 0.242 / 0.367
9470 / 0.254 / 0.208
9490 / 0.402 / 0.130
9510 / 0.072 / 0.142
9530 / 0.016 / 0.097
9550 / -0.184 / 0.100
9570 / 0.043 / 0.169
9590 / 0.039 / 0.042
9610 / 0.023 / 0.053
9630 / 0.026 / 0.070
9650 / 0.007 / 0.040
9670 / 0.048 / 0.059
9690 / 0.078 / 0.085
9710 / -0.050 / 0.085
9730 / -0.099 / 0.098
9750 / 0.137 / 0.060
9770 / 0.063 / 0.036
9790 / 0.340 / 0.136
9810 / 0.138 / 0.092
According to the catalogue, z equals 1.54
